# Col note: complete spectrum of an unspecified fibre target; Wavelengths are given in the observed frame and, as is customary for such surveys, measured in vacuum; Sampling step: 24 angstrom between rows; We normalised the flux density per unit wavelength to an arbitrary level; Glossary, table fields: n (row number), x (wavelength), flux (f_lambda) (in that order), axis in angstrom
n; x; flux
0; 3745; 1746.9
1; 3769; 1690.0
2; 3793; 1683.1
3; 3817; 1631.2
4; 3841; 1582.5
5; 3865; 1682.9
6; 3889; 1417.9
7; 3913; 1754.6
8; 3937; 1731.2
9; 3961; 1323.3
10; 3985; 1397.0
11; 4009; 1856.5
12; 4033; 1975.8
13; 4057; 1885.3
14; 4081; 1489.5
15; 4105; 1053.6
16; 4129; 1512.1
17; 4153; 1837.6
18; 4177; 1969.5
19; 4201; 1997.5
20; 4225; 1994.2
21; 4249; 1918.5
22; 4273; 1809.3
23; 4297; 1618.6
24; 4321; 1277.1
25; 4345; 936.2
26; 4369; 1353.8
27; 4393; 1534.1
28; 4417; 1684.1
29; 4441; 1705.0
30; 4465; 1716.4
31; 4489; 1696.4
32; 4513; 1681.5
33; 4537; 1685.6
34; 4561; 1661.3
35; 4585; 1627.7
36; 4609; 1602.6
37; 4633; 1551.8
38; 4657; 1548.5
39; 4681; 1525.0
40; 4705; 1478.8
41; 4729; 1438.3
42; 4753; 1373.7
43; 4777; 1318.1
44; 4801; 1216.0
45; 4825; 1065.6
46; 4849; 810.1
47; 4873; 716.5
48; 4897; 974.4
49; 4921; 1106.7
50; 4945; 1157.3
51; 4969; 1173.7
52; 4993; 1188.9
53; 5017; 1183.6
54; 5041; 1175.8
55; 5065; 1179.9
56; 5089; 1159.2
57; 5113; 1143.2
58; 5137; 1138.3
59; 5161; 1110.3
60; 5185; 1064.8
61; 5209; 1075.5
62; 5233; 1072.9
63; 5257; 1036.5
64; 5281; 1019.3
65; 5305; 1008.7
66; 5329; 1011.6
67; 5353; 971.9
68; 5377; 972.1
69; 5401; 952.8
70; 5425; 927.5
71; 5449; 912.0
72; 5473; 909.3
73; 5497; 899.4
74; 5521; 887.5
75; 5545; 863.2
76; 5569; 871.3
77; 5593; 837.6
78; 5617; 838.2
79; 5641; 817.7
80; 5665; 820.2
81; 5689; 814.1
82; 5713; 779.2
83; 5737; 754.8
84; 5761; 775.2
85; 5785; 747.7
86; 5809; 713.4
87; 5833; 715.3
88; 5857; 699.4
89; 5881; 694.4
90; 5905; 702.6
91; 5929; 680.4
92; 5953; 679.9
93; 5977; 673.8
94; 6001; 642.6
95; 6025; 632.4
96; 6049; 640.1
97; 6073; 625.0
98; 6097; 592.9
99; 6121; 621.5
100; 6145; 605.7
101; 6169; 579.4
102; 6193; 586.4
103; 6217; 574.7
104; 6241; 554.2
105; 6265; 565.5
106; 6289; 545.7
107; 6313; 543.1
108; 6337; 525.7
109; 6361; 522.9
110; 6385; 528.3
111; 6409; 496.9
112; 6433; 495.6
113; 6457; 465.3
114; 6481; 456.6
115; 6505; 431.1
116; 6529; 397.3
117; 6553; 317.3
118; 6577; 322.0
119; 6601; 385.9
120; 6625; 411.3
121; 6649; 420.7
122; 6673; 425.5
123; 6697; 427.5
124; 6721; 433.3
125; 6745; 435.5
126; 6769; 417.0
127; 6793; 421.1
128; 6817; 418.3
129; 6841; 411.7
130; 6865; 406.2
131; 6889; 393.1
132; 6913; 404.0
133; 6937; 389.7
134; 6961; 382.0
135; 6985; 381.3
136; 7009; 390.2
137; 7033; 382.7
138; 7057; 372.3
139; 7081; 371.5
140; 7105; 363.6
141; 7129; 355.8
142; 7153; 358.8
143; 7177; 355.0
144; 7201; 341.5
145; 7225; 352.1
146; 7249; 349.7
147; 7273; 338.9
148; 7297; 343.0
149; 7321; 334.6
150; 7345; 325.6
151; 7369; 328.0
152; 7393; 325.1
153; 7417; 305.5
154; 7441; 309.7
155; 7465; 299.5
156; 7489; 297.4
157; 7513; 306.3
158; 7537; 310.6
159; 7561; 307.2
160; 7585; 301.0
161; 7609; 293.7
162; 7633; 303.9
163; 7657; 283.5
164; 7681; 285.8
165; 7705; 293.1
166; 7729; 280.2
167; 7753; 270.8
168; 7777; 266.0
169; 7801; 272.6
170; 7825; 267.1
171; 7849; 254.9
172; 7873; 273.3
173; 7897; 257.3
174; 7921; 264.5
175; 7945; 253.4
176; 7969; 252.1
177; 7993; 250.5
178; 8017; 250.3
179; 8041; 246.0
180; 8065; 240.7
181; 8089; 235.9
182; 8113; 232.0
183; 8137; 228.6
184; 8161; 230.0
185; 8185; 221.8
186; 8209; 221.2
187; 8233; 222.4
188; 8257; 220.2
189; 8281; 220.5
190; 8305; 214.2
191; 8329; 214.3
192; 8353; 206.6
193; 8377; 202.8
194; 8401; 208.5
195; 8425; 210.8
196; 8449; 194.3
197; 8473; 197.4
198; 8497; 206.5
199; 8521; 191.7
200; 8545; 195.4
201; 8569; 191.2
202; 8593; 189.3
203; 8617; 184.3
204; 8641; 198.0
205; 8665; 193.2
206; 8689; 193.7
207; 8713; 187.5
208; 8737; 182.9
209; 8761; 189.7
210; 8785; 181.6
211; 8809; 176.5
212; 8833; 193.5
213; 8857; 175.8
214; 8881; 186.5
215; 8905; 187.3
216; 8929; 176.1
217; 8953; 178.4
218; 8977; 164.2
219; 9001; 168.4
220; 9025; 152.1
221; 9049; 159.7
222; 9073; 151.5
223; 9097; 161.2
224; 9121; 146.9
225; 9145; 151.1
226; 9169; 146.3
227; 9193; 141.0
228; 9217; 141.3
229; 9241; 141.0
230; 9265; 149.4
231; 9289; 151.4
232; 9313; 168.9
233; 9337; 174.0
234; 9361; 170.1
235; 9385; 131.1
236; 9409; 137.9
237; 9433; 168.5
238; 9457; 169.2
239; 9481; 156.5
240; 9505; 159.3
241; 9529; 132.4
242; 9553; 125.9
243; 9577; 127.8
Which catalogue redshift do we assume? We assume 0.00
